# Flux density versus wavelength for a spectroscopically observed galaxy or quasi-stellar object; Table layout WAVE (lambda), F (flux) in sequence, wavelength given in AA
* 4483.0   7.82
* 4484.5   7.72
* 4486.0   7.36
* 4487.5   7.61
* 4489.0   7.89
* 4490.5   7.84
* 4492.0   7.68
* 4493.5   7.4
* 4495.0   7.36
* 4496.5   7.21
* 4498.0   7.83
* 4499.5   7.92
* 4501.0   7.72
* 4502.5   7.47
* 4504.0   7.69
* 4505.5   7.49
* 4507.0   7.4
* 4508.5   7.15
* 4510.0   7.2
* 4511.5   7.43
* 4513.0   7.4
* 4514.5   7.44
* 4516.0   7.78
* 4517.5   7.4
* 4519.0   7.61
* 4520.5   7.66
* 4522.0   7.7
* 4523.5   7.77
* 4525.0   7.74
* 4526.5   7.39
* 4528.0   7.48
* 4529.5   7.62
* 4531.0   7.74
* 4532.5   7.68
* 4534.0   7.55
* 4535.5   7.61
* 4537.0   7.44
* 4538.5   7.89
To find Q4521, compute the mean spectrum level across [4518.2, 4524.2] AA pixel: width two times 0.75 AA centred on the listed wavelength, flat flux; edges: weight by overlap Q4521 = 7.68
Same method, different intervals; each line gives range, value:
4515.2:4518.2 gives 7.59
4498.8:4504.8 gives 7.7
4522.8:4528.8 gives 7.59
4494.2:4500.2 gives 7.58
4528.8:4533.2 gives 7.68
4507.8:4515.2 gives 7.32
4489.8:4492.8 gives 7.75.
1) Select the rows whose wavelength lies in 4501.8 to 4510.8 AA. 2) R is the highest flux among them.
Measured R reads 7.69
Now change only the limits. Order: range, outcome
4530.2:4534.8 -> 7.74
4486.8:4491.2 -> 7.89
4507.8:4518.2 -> 7.78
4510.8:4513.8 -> 7.43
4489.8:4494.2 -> 7.84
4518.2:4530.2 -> 7.77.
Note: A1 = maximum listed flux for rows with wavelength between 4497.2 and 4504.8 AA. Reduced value 7.92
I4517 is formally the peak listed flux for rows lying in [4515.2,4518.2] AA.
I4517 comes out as 7.78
